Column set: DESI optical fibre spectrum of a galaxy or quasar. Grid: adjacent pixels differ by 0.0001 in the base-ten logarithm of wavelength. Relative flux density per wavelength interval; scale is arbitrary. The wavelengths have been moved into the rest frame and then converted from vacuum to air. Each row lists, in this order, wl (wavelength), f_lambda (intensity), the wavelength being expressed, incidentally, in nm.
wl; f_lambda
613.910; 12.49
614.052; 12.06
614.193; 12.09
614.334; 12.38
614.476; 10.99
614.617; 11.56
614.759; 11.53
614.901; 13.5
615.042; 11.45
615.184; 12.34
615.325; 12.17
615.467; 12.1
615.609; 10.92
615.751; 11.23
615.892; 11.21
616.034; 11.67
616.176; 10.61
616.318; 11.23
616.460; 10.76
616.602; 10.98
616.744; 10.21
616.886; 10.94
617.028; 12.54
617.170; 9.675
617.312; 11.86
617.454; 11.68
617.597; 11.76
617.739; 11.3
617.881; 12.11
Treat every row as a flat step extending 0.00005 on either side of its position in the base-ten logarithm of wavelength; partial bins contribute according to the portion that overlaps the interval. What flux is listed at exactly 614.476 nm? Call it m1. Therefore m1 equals 10.99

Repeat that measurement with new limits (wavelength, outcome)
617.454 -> 11.68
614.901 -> 13.5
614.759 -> 11.53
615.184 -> 12.34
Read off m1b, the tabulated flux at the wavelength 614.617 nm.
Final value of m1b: 11.56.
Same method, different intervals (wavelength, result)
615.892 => 11.21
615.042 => 11.45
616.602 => 10.98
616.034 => 11.67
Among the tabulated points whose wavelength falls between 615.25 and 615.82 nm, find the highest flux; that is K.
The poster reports 12.17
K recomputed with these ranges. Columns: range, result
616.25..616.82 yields 11.23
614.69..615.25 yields 13.5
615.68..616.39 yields 11.67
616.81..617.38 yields 12.54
